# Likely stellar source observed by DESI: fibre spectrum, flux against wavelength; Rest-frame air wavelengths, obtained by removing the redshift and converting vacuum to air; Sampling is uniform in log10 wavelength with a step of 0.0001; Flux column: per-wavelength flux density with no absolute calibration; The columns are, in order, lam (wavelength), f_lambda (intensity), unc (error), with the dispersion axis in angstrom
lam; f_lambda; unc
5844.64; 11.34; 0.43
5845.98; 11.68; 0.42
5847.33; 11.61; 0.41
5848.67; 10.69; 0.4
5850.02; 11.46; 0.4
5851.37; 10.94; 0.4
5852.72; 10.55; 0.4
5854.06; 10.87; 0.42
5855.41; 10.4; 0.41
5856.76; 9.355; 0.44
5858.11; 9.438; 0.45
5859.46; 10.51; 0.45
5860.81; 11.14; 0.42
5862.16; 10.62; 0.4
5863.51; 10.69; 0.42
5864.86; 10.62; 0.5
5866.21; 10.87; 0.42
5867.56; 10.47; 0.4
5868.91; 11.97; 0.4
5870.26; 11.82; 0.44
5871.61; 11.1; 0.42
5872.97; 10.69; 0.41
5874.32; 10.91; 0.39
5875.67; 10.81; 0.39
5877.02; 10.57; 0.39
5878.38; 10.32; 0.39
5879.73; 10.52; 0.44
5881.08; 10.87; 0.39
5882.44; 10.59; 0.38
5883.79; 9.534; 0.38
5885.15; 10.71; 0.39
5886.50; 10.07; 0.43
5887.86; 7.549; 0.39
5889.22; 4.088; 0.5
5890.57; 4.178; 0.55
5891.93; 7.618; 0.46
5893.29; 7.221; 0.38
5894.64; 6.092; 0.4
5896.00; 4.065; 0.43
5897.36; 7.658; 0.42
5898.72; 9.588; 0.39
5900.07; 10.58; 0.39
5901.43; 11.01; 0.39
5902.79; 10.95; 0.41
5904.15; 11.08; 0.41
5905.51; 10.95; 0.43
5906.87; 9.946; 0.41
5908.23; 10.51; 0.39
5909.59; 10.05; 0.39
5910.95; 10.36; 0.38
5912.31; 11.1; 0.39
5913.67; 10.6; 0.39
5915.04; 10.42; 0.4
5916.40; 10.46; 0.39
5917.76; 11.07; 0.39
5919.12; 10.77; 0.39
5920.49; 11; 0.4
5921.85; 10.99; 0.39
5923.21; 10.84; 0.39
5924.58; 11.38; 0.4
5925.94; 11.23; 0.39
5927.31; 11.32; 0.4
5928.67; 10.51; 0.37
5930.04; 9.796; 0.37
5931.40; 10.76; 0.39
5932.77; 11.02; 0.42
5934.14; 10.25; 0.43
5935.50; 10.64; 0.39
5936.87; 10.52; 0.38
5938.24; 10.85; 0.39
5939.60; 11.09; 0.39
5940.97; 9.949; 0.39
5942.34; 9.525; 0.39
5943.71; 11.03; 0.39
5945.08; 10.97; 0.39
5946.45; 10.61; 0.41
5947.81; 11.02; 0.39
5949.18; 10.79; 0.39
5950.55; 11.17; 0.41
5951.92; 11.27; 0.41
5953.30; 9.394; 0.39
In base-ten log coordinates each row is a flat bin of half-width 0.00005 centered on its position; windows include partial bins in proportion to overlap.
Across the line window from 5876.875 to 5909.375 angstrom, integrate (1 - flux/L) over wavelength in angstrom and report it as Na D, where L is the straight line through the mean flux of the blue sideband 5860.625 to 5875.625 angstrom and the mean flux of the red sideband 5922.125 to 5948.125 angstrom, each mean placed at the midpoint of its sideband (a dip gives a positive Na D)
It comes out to 5.6 angstrom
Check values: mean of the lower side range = 11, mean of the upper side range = 10.7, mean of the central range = 9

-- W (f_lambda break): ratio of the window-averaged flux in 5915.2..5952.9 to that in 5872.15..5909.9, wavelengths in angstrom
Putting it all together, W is 1.2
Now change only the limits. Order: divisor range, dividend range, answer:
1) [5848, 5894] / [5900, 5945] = 1.07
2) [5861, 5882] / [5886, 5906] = 0.75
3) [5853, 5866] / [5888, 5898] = 0.57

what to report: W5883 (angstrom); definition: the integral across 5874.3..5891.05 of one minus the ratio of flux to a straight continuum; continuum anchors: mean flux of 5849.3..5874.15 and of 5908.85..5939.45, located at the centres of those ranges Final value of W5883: 2.28 angstrom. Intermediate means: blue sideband 10.8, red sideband 10.7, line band 9.28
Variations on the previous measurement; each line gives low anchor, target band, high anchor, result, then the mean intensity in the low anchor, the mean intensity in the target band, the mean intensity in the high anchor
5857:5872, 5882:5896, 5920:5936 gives 4.2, 10.8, 7.54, 10.8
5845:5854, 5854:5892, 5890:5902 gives -2.6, 11.2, 9.98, 7.56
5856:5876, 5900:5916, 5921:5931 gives 0.3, 10.7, 10.6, 10.9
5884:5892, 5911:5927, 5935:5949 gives -2.8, 7.47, 10.9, 10.6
